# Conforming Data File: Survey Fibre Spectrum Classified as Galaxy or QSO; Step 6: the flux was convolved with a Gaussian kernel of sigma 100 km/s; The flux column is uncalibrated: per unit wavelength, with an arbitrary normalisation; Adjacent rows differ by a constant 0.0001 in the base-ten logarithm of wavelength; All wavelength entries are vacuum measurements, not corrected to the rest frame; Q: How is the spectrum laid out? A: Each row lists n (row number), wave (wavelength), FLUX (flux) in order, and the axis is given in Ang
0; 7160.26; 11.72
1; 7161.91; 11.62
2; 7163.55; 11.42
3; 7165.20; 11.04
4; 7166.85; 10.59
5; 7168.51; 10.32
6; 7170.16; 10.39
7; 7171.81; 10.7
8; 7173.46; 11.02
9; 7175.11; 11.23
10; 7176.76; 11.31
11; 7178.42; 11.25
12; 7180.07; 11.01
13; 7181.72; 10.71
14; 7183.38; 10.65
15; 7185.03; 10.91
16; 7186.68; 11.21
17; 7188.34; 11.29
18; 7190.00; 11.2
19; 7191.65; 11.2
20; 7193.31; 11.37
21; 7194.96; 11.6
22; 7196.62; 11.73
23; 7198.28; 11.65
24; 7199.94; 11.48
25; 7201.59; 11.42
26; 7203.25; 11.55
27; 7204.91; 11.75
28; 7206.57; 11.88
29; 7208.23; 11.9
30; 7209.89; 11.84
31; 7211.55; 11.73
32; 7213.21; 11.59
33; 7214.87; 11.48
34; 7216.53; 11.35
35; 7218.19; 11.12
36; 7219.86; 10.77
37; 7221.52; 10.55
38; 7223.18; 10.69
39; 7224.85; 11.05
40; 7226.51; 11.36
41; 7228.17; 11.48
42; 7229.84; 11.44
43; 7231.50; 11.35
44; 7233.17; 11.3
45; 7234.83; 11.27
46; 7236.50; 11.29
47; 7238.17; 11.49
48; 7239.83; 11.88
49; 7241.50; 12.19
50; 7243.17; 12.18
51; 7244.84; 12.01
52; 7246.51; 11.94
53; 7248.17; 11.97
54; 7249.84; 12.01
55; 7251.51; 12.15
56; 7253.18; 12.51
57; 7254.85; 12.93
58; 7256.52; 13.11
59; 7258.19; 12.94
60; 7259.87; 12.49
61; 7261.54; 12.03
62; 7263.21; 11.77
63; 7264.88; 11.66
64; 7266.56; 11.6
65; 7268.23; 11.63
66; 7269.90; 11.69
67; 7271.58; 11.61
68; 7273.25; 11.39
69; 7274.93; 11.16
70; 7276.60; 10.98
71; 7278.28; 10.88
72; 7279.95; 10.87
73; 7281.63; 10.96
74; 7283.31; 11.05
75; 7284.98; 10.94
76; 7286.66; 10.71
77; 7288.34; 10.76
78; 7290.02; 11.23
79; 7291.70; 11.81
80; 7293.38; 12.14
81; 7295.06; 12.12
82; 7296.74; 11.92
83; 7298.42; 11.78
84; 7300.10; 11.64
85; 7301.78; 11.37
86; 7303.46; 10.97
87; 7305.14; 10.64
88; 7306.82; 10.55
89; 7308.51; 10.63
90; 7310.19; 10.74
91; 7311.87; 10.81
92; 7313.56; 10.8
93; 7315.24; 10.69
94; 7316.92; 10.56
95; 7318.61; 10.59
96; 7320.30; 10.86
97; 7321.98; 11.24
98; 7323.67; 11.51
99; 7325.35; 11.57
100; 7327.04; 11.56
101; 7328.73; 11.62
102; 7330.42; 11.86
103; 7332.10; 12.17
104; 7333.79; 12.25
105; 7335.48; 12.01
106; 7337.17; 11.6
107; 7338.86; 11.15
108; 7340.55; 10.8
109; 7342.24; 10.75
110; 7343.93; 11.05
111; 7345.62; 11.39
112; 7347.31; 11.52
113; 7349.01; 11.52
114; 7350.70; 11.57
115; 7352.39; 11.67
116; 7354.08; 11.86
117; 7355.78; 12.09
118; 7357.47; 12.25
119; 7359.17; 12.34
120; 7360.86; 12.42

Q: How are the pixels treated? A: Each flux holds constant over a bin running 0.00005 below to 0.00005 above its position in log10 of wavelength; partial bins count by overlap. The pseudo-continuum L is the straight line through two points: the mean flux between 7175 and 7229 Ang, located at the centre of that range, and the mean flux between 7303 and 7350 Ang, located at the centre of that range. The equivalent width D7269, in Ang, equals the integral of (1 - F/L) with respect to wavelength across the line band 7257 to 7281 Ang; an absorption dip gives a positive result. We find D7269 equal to -0.8 Ang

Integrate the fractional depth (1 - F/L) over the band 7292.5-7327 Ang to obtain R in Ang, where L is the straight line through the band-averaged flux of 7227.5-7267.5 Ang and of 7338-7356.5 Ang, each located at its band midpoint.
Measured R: 1.3 Ang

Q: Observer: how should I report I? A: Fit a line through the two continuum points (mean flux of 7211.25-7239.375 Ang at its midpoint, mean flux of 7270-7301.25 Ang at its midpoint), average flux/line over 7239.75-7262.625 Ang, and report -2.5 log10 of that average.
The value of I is -0.094 mag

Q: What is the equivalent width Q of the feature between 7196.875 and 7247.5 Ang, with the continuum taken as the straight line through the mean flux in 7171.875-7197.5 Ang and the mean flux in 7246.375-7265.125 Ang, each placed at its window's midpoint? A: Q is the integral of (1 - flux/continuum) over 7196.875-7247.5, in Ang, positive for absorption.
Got 1.2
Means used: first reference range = 11.2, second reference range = 12.3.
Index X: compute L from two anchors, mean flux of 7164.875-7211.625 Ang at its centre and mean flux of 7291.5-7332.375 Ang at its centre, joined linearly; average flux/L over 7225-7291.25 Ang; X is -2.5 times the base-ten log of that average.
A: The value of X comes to -0.04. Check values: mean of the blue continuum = 11.2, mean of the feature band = 11.6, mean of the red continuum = 11.3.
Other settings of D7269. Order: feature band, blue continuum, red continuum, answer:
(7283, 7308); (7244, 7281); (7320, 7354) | 0.9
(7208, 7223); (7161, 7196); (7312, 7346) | -0.3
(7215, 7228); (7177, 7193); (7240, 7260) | 0.8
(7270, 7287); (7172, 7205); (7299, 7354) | 0.2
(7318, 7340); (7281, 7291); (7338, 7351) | -0.8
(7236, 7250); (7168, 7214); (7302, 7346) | -0.8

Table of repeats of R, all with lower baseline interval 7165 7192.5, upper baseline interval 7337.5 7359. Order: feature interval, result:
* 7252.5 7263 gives -1.33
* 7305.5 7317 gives 0.69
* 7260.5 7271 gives -0.48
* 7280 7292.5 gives 0.27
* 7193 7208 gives -0.84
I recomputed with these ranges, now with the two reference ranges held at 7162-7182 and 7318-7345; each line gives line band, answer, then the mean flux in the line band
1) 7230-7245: -0.05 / 11.6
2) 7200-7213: -0.06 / 11.7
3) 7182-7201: -0.03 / 11.3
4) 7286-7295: -0.01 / 11.4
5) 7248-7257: -0.12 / 12.5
